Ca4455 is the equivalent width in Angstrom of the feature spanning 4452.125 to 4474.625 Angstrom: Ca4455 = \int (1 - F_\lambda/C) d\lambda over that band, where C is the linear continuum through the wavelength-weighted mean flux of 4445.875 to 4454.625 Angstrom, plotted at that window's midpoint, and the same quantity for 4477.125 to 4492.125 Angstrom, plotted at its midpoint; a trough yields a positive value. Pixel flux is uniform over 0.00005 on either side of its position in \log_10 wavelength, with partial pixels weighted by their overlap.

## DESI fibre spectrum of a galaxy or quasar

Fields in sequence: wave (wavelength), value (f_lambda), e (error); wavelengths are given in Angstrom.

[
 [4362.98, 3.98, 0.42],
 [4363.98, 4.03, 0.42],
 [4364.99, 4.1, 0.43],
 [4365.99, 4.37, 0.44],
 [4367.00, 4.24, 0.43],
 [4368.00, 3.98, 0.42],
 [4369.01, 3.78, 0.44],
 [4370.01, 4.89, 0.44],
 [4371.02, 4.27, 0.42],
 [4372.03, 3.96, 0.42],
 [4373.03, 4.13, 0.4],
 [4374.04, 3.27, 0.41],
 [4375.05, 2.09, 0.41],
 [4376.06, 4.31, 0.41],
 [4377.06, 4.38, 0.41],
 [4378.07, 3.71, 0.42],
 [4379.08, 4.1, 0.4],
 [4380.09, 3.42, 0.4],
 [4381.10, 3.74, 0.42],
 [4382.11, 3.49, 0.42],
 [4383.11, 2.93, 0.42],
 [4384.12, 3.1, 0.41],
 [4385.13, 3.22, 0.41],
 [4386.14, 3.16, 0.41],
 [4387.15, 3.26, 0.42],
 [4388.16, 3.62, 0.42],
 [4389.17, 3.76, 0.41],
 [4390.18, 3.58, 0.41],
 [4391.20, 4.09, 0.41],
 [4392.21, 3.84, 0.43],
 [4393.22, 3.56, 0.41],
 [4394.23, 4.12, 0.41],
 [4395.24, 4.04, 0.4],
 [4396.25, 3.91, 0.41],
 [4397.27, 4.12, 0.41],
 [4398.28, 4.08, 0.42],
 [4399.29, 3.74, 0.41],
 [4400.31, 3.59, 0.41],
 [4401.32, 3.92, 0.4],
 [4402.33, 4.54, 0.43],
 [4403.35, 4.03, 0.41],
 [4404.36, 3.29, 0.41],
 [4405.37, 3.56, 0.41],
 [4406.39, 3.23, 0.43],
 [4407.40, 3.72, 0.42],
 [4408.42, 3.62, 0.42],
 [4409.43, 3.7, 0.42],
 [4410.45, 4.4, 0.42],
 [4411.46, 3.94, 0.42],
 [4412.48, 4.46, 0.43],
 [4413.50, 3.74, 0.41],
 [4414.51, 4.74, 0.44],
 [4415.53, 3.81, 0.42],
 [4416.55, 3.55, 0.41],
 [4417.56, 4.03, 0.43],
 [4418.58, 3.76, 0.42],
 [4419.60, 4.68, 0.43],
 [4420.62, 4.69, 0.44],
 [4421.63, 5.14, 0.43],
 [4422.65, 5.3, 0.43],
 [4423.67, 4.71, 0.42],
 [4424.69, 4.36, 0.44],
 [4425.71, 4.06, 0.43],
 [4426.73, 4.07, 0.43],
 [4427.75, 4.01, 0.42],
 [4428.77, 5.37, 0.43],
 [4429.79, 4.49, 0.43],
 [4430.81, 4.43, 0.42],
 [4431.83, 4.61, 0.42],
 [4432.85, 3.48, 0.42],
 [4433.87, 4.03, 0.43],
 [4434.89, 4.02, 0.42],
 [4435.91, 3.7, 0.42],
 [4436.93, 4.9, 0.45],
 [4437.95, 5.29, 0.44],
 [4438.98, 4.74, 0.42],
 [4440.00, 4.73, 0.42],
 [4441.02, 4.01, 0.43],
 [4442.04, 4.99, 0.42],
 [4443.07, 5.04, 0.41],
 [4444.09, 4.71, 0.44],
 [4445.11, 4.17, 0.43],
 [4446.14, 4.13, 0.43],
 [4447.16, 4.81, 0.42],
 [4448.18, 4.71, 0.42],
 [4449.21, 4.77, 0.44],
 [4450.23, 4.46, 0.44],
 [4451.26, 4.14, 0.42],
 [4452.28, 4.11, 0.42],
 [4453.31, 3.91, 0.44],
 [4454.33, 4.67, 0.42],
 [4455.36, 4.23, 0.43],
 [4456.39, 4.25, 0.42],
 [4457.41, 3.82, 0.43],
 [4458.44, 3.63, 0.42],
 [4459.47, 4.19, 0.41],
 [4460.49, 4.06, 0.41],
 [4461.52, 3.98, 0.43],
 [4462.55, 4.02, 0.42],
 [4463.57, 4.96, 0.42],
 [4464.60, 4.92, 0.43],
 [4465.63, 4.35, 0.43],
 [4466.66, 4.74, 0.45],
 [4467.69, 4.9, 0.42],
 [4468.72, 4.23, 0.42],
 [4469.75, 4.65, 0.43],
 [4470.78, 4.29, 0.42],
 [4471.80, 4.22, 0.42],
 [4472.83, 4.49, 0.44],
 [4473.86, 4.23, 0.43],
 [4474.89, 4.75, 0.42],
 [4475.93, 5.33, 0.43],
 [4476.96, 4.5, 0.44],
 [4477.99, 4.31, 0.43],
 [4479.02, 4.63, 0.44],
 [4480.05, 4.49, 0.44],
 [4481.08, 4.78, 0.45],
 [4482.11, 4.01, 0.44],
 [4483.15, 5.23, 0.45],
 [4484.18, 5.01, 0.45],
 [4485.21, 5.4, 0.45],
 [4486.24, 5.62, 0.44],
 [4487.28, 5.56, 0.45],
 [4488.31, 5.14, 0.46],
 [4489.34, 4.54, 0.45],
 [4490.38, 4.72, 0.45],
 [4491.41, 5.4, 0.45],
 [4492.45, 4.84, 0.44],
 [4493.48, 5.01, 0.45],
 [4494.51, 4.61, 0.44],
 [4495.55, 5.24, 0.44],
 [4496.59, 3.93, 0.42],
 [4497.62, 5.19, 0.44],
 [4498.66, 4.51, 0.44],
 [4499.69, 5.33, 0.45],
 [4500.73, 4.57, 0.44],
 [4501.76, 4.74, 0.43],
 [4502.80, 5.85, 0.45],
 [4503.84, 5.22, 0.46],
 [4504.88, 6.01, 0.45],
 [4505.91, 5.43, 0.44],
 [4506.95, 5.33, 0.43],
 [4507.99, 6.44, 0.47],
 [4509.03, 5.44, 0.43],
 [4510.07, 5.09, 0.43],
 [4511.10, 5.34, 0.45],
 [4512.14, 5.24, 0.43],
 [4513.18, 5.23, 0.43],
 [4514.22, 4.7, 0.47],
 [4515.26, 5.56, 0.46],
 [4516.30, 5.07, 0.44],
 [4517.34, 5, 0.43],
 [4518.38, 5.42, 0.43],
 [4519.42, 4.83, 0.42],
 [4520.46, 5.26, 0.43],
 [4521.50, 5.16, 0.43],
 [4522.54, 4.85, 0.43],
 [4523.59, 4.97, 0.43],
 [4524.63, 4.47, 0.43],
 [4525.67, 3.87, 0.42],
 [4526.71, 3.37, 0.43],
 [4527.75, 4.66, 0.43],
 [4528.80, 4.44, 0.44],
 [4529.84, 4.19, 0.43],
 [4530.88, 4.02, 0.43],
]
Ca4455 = 1.4 Angstrom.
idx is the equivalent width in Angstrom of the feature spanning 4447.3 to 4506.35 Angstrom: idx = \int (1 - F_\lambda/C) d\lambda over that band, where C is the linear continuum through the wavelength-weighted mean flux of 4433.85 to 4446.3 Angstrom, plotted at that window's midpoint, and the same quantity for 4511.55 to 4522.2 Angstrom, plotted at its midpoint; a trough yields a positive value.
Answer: 1.8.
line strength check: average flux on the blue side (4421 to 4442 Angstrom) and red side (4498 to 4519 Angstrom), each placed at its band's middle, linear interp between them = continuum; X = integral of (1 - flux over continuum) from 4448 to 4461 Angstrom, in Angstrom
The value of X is 1.4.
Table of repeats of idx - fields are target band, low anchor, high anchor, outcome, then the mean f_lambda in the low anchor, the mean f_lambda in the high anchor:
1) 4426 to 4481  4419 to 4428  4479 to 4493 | 3.78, 4.56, 4.97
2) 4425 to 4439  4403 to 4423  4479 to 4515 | -0.21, 4.06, 5.09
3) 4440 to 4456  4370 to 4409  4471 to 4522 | -0.15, 3.71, 5.02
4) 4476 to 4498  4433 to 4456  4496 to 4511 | 0.60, 4.45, 5.23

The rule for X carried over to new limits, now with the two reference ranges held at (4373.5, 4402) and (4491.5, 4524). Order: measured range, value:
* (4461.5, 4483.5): 0.7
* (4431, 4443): -0.5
